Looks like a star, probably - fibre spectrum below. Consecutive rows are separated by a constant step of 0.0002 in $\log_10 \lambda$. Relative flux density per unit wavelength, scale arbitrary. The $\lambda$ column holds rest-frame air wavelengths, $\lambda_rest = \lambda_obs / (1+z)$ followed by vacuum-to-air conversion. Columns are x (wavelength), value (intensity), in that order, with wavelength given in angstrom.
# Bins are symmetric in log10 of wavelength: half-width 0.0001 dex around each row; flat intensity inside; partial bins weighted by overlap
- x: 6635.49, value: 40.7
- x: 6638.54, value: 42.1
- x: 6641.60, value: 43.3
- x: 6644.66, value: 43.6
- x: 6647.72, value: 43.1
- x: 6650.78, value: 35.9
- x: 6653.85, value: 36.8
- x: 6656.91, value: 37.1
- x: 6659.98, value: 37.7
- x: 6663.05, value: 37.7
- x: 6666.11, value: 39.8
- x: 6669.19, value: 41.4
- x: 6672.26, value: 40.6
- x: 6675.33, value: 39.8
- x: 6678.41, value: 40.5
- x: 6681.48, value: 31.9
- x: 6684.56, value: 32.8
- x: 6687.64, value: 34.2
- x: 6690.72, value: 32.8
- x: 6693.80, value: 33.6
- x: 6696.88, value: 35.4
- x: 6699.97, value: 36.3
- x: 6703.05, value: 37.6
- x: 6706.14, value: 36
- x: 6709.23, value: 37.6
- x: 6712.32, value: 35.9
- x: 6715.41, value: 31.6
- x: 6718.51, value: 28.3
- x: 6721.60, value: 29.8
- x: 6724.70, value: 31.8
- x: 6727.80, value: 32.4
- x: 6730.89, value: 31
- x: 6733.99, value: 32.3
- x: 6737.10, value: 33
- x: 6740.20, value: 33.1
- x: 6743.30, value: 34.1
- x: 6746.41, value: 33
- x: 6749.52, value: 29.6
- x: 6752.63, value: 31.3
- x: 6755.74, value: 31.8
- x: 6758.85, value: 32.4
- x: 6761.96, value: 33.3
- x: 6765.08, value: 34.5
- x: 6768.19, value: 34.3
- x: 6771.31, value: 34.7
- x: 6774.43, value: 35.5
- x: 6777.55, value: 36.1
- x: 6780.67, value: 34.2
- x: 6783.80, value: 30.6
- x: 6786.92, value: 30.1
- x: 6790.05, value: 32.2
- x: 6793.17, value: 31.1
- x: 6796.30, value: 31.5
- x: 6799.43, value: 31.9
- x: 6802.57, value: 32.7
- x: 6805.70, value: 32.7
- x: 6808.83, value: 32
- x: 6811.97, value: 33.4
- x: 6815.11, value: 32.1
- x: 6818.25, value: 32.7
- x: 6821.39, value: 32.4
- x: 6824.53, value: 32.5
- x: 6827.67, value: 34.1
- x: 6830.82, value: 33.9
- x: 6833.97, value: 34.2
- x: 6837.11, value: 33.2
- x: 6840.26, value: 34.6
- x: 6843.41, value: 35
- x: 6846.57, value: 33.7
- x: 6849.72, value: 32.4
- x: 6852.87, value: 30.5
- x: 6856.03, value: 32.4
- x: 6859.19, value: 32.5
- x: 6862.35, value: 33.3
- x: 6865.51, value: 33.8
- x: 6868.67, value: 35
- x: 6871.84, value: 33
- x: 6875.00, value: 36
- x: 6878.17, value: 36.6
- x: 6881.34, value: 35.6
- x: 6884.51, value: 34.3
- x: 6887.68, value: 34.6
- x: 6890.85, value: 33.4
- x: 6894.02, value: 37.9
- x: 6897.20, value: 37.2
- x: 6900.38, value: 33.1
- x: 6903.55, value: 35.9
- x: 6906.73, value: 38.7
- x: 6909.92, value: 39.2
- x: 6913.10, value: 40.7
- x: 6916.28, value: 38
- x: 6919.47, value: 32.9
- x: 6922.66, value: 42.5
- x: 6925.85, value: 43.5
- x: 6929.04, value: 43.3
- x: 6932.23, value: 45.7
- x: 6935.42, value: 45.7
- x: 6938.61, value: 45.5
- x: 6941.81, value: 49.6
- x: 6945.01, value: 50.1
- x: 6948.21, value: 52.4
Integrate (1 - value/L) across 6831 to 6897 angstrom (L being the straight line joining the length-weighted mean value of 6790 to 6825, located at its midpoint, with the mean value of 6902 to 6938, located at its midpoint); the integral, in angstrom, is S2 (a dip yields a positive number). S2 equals 4.2 angstrom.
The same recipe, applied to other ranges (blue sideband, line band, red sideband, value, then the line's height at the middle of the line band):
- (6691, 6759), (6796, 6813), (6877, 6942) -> 1.55 angstrom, 35.7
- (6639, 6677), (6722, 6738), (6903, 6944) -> 3.35 angstrom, 40.4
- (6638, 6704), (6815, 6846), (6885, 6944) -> 4.45 angstrom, 39.2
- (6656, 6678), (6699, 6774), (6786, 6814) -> 4.83 angstrom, 35.5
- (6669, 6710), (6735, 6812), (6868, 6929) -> 8.00 angstrom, 36.5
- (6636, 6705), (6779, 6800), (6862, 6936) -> 3.36 angstrom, 37.7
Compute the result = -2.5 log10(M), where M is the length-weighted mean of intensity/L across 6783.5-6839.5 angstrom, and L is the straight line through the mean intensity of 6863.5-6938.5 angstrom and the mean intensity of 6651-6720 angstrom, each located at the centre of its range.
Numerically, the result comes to 0.15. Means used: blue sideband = 36.1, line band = 32.5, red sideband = 37.8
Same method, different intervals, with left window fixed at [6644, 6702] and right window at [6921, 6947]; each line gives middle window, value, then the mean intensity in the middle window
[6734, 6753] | 0.218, 32.4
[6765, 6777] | 0.162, 34.9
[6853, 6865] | 0.312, 32.5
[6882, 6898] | 0.245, 35.4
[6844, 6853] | 0.295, 32.8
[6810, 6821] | 0.272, 32.7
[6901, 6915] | 0.176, 38.2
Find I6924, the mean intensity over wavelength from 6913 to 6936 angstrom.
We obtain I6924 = 41.4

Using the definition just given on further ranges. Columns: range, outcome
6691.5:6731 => 33.7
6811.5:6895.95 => 33.8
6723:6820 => 32.6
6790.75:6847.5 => 33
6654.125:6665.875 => 37.7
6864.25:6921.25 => 35.9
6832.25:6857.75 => 33.2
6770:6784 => 34.5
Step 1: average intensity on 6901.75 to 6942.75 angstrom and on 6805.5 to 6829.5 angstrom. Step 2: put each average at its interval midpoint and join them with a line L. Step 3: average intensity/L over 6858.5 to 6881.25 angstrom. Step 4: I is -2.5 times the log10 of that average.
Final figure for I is 0.08 mag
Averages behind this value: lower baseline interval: 32.8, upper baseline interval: 41.5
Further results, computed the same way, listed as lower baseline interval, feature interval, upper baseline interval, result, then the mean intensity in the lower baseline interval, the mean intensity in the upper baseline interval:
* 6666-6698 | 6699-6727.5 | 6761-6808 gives 0.05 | 36.5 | 33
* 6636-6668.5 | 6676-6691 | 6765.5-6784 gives 0.11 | 39.8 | 34.5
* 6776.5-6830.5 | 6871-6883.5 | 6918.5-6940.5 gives 0.10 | 32.5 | 43.1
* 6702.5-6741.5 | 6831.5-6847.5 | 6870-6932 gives 0.05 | 33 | 37.4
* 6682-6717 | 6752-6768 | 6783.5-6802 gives -0.01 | 34.8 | 31.4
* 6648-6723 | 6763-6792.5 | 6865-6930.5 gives 0.09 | 36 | 37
